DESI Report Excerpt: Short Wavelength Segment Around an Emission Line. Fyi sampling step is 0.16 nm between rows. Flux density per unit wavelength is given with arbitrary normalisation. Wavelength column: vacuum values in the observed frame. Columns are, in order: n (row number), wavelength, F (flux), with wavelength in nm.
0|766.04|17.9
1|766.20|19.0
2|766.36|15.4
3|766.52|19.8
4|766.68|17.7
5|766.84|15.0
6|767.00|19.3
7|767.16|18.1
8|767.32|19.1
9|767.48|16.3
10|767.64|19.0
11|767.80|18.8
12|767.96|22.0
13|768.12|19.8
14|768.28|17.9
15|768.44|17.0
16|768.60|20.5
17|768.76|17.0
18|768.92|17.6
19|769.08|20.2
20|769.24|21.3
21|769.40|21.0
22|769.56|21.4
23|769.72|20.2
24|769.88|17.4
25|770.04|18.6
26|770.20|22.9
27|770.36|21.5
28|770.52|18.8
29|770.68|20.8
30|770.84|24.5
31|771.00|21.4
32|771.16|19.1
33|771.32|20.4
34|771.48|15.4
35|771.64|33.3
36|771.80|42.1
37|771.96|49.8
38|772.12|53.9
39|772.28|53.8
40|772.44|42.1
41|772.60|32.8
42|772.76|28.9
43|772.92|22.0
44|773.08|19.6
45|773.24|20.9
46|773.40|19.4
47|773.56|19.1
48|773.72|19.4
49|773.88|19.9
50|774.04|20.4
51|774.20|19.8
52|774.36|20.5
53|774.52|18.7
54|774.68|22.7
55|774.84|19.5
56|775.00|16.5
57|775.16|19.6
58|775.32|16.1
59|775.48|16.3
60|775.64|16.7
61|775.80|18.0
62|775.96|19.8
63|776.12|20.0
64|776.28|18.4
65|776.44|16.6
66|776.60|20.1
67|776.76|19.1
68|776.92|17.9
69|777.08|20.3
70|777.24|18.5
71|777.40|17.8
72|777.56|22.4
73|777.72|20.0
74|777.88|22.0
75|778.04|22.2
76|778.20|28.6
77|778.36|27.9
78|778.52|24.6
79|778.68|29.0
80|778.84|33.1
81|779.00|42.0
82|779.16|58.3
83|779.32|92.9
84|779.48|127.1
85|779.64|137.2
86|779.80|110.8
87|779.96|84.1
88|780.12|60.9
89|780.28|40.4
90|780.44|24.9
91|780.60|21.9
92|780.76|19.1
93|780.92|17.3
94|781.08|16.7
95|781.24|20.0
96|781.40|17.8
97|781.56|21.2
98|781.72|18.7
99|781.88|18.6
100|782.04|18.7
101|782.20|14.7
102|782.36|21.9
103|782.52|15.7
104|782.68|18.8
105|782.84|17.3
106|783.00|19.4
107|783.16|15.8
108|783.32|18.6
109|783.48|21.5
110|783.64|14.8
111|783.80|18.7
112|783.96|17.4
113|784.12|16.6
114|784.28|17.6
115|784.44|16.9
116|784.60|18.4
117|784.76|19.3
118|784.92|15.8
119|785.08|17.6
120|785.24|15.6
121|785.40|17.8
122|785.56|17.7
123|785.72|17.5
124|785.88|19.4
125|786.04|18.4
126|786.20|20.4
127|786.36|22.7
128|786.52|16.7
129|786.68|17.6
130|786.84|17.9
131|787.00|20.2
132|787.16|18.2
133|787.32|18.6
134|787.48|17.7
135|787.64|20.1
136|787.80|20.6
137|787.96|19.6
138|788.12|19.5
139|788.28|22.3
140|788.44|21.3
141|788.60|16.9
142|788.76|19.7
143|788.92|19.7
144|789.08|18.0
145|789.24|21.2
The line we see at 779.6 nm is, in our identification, [O III]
